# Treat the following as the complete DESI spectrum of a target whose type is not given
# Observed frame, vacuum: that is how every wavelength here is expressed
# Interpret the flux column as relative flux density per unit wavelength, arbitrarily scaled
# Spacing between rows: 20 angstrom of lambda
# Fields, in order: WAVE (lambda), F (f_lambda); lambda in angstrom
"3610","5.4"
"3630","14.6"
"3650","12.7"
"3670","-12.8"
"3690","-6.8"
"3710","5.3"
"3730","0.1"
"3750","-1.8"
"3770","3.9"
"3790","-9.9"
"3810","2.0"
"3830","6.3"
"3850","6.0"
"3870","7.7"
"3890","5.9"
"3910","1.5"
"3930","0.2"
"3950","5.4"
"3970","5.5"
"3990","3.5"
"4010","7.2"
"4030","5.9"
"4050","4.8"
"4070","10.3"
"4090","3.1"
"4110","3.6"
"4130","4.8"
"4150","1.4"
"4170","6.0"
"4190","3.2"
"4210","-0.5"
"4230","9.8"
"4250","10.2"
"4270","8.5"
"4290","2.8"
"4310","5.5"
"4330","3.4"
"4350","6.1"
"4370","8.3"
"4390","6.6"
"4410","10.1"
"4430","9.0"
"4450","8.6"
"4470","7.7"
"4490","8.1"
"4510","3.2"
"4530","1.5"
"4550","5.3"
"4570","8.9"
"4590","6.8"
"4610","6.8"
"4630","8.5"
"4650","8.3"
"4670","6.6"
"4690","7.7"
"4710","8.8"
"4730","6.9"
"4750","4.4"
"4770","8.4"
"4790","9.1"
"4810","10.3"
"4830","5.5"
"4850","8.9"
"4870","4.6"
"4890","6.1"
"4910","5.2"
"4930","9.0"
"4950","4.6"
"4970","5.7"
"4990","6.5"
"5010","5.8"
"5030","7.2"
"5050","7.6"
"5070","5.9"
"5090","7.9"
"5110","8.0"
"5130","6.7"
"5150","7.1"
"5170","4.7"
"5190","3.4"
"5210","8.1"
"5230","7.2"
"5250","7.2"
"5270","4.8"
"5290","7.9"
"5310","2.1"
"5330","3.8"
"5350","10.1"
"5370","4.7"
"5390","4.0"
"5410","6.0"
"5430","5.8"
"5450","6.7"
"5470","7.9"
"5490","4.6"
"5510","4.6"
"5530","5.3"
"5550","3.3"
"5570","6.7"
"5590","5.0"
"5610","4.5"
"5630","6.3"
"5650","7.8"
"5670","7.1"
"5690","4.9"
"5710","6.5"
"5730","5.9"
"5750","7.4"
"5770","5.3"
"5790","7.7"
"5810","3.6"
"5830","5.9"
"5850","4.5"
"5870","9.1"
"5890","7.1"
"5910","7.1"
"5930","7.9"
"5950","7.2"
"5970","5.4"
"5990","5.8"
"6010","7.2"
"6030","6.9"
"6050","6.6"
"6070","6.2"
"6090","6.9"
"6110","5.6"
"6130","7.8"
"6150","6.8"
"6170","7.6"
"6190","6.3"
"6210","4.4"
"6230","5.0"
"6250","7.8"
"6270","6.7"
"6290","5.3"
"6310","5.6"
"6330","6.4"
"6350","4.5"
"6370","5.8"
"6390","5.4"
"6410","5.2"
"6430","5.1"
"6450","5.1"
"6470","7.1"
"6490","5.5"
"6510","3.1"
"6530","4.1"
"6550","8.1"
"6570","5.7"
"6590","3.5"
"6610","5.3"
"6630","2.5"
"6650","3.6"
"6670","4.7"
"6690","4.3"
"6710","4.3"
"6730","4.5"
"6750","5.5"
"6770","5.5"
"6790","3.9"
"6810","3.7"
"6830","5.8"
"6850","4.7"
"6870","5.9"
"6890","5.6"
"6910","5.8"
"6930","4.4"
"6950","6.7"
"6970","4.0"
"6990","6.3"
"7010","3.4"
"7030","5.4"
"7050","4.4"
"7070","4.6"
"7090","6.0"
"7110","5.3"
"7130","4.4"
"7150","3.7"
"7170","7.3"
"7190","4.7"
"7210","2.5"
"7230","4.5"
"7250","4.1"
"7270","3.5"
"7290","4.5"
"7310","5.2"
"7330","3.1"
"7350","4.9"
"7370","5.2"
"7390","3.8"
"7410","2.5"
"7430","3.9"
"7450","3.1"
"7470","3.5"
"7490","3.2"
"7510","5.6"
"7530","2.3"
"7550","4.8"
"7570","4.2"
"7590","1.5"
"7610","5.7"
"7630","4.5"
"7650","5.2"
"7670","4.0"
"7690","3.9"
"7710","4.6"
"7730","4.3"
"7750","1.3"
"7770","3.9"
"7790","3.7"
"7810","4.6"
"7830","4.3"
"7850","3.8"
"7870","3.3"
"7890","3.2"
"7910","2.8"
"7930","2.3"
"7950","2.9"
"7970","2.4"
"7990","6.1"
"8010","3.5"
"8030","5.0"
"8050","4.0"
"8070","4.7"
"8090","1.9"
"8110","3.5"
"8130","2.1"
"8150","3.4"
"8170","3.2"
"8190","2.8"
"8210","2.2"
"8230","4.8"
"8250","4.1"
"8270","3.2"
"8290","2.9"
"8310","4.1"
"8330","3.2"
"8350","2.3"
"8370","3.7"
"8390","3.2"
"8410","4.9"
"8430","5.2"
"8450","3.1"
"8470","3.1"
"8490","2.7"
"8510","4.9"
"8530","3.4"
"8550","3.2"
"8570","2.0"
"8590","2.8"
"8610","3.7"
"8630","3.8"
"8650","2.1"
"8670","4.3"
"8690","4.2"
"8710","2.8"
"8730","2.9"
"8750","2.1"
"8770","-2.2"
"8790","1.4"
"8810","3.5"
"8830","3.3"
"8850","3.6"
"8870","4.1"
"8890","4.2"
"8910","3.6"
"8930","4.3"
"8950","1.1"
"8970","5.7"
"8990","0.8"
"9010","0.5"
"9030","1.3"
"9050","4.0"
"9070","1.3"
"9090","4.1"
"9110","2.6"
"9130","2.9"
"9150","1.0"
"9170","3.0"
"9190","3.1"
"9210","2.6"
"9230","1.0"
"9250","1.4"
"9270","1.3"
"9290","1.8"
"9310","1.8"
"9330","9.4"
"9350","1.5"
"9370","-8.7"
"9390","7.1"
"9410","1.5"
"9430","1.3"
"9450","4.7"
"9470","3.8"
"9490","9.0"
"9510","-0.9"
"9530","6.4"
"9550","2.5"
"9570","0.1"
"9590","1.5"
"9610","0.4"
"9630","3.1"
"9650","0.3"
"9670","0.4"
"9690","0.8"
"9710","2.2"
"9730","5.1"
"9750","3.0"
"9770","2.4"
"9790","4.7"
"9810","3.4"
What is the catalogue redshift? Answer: 0.093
